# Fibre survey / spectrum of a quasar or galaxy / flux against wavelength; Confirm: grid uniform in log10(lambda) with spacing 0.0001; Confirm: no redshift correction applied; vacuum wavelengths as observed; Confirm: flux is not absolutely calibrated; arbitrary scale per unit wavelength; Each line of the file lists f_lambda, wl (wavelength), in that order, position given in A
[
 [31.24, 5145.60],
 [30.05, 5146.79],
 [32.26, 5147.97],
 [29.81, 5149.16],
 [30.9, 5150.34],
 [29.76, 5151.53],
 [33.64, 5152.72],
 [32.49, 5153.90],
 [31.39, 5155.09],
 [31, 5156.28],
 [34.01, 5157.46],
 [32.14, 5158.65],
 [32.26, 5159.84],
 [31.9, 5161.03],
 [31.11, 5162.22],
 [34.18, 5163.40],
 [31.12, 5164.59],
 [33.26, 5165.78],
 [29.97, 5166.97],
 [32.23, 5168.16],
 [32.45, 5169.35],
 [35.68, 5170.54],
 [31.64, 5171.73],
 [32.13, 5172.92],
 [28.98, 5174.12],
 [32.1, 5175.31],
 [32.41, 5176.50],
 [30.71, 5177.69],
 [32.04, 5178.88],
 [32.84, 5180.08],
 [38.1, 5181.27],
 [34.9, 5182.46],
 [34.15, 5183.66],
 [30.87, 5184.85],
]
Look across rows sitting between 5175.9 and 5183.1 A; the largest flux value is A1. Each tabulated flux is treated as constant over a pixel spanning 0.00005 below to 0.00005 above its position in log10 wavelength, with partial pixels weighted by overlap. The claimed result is 38.1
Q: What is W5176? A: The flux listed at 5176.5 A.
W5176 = 32.41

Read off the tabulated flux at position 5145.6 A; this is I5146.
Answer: 31.24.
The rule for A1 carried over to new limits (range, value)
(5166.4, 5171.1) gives 35.68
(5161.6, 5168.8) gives 34.18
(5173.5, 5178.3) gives 32.41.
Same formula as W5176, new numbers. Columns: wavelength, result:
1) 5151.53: 29.76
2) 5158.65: 32.14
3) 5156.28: 31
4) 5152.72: 33.64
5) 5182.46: 34.9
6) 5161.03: 31.9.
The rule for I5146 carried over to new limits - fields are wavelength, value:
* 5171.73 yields 31.64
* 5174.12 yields 28.98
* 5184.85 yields 30.87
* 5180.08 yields 32.84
